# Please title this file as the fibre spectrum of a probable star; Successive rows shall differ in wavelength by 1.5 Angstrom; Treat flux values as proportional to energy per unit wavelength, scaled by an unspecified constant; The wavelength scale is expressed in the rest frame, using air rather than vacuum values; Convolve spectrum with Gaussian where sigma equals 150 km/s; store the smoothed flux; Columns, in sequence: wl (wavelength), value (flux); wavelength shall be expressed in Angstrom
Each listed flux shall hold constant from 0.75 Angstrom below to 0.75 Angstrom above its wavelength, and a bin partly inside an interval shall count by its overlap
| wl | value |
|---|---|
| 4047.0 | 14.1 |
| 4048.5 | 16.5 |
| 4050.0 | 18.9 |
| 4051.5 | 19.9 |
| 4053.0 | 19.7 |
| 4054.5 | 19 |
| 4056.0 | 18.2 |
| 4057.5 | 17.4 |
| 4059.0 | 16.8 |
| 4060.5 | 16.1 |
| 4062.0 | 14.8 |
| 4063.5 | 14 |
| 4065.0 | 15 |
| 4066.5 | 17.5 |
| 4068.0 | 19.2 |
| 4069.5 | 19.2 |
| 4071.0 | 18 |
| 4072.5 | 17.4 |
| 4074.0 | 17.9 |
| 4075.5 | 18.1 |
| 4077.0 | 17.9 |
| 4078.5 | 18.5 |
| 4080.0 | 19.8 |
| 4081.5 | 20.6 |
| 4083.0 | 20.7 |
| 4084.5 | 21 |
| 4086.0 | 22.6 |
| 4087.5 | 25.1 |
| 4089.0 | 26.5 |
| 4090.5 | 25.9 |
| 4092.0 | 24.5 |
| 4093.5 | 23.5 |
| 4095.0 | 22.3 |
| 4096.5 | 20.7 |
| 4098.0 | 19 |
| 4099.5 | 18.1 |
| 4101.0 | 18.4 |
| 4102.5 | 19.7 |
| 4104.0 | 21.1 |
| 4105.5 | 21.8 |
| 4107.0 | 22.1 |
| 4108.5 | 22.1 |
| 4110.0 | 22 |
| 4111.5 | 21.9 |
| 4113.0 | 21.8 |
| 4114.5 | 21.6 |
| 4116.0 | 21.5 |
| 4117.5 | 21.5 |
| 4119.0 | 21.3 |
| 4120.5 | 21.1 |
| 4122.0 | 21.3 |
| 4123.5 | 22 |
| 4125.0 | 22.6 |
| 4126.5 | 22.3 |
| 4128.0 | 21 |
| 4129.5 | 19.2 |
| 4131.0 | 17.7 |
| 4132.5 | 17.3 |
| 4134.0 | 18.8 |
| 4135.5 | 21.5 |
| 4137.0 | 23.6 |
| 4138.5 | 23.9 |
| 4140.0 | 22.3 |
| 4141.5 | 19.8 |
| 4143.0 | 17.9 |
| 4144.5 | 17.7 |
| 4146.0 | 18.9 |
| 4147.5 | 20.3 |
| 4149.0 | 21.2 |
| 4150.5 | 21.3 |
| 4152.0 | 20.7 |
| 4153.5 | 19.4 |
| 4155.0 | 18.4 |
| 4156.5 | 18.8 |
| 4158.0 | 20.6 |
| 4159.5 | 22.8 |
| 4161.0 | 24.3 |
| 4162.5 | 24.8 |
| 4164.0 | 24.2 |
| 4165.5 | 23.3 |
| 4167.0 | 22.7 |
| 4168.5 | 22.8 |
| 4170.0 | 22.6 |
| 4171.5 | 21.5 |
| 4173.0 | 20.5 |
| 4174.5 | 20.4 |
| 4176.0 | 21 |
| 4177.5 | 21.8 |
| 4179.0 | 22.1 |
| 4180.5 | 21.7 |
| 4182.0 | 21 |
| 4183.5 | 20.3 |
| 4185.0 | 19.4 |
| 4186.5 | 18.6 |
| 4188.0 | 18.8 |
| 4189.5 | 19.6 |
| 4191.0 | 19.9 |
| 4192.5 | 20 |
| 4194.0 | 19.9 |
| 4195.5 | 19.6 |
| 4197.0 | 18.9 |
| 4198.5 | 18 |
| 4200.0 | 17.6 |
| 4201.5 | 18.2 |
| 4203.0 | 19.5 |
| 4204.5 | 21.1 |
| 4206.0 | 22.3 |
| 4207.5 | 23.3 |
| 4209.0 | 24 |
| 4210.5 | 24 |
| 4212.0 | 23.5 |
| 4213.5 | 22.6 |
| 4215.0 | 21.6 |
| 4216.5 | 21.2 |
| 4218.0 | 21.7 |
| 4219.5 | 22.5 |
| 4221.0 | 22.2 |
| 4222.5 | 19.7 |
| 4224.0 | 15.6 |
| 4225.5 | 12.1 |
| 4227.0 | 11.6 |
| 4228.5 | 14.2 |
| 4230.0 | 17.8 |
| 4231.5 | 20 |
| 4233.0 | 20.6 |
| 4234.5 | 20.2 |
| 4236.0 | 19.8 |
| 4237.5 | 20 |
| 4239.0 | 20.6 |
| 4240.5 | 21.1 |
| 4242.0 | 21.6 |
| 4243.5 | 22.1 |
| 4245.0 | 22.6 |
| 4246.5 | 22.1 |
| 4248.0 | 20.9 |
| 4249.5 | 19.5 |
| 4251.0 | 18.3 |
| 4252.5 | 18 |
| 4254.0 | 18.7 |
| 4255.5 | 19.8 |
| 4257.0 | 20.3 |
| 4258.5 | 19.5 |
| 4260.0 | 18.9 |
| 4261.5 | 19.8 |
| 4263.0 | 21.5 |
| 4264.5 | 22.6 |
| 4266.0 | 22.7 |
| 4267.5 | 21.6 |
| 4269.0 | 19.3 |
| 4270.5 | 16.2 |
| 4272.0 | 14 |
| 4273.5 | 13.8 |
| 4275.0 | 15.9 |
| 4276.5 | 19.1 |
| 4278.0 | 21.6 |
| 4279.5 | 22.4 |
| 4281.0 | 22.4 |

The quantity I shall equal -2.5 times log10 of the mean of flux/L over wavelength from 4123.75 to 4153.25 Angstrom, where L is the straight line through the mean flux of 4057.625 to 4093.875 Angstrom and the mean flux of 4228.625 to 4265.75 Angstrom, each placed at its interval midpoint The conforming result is -0.04 mag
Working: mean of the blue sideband 19.5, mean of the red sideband 20.2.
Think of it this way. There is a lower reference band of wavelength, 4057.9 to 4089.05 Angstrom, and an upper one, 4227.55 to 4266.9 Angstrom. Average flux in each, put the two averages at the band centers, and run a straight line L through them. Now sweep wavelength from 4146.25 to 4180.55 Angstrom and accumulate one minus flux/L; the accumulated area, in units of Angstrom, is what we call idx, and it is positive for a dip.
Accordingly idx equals -3.81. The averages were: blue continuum 18.7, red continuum 20.1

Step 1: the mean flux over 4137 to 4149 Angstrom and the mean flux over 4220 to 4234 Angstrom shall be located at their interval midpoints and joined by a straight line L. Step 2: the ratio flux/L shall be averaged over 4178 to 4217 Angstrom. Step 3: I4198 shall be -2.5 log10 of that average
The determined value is -0.13 mag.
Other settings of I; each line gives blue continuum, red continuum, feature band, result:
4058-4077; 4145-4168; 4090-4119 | -0.14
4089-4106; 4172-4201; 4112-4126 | -0.02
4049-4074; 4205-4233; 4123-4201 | -0.08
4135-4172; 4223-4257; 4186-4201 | 0.07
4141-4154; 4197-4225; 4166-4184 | -0.07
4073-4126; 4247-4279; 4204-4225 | -0.10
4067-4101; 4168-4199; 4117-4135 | 0.00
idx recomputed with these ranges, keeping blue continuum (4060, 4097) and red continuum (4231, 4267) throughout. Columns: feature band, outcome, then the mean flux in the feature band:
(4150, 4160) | 0.0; 20.2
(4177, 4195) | 0.0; 20.2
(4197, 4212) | -0.4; 20.9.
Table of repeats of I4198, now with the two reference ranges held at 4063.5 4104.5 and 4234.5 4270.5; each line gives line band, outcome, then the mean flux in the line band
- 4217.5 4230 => 0.171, 17.4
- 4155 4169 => -0.111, 22.5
